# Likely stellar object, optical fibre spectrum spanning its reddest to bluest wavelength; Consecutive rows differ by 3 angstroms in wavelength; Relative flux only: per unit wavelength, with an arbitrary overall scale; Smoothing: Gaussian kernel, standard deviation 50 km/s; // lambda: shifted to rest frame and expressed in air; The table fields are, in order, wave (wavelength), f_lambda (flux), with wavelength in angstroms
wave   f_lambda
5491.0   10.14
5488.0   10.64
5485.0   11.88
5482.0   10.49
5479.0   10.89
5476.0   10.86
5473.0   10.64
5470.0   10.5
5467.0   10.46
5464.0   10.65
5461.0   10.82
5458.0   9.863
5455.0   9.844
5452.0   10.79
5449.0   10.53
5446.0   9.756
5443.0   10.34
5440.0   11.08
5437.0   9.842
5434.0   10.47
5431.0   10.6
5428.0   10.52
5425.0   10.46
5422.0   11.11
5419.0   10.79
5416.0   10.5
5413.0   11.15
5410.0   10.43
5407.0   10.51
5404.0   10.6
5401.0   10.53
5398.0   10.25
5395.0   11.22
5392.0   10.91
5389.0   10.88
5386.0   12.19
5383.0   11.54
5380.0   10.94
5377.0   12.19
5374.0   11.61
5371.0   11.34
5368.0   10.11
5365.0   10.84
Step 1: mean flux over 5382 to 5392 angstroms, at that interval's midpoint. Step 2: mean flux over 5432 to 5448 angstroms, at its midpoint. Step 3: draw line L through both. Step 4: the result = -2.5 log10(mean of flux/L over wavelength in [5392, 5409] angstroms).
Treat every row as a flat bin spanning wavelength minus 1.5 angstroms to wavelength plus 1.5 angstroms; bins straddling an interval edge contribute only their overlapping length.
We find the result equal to 0.05 mag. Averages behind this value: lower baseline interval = 11.4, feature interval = 10.6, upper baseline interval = 10.3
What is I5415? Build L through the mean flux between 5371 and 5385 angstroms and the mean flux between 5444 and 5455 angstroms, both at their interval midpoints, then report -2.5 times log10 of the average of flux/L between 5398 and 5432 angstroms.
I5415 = 0.03 mag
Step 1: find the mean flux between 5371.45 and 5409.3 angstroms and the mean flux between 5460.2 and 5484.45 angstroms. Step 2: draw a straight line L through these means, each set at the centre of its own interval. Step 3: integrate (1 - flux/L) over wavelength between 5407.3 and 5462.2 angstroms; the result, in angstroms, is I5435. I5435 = 2.0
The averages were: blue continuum 11.1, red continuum 10.7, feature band 10.5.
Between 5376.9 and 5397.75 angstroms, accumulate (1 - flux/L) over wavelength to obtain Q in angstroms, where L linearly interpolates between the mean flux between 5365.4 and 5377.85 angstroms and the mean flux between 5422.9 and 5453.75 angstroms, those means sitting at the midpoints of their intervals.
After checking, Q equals -0.5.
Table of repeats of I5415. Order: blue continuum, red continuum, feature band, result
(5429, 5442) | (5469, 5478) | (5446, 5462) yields 0.030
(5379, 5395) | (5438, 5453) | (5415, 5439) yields 0.019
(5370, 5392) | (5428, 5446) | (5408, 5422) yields 0.008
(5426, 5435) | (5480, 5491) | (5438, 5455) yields 0.022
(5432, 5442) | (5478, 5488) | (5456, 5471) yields 0.036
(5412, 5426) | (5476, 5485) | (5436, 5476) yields 0.046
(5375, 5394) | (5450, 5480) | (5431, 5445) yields 0.041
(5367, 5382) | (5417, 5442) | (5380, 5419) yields 0.009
